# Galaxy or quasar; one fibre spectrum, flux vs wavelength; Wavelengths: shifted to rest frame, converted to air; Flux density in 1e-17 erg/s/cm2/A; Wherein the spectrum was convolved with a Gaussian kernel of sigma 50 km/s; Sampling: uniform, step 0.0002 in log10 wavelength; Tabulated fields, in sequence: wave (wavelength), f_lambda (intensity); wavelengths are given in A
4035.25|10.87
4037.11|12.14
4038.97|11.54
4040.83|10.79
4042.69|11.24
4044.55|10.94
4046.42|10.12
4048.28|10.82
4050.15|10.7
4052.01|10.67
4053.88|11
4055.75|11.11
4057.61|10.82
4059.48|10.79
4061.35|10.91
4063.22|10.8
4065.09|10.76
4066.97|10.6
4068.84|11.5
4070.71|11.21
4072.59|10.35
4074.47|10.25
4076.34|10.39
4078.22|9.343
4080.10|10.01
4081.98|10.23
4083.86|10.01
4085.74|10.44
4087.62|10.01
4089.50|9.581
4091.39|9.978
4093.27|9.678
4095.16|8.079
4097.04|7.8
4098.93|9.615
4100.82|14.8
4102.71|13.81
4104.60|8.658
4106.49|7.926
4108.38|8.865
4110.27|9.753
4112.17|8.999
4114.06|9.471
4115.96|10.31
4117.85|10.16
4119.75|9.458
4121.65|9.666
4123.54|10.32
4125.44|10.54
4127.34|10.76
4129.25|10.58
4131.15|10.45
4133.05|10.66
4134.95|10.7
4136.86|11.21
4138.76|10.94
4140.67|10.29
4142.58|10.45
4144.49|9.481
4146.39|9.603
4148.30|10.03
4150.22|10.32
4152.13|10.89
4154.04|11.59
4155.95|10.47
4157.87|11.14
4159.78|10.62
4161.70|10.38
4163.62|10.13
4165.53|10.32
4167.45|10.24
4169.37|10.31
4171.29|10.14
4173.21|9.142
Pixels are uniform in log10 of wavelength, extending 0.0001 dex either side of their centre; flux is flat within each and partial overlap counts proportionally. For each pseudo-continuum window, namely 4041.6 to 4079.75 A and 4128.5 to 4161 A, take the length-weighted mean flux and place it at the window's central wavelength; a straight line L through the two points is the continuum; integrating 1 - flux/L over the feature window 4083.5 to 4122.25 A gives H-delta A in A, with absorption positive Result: 2.8 A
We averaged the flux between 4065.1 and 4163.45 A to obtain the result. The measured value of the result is 10.2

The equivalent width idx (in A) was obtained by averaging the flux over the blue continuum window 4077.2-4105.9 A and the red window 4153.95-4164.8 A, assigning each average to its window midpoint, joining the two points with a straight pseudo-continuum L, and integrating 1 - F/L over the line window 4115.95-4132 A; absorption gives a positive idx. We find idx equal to 0.19 A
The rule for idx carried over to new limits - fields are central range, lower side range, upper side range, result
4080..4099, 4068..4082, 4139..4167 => 1.55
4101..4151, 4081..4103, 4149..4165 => 1.24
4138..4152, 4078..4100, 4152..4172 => 0.20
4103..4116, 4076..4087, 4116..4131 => 1.12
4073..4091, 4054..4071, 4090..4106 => 0.86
